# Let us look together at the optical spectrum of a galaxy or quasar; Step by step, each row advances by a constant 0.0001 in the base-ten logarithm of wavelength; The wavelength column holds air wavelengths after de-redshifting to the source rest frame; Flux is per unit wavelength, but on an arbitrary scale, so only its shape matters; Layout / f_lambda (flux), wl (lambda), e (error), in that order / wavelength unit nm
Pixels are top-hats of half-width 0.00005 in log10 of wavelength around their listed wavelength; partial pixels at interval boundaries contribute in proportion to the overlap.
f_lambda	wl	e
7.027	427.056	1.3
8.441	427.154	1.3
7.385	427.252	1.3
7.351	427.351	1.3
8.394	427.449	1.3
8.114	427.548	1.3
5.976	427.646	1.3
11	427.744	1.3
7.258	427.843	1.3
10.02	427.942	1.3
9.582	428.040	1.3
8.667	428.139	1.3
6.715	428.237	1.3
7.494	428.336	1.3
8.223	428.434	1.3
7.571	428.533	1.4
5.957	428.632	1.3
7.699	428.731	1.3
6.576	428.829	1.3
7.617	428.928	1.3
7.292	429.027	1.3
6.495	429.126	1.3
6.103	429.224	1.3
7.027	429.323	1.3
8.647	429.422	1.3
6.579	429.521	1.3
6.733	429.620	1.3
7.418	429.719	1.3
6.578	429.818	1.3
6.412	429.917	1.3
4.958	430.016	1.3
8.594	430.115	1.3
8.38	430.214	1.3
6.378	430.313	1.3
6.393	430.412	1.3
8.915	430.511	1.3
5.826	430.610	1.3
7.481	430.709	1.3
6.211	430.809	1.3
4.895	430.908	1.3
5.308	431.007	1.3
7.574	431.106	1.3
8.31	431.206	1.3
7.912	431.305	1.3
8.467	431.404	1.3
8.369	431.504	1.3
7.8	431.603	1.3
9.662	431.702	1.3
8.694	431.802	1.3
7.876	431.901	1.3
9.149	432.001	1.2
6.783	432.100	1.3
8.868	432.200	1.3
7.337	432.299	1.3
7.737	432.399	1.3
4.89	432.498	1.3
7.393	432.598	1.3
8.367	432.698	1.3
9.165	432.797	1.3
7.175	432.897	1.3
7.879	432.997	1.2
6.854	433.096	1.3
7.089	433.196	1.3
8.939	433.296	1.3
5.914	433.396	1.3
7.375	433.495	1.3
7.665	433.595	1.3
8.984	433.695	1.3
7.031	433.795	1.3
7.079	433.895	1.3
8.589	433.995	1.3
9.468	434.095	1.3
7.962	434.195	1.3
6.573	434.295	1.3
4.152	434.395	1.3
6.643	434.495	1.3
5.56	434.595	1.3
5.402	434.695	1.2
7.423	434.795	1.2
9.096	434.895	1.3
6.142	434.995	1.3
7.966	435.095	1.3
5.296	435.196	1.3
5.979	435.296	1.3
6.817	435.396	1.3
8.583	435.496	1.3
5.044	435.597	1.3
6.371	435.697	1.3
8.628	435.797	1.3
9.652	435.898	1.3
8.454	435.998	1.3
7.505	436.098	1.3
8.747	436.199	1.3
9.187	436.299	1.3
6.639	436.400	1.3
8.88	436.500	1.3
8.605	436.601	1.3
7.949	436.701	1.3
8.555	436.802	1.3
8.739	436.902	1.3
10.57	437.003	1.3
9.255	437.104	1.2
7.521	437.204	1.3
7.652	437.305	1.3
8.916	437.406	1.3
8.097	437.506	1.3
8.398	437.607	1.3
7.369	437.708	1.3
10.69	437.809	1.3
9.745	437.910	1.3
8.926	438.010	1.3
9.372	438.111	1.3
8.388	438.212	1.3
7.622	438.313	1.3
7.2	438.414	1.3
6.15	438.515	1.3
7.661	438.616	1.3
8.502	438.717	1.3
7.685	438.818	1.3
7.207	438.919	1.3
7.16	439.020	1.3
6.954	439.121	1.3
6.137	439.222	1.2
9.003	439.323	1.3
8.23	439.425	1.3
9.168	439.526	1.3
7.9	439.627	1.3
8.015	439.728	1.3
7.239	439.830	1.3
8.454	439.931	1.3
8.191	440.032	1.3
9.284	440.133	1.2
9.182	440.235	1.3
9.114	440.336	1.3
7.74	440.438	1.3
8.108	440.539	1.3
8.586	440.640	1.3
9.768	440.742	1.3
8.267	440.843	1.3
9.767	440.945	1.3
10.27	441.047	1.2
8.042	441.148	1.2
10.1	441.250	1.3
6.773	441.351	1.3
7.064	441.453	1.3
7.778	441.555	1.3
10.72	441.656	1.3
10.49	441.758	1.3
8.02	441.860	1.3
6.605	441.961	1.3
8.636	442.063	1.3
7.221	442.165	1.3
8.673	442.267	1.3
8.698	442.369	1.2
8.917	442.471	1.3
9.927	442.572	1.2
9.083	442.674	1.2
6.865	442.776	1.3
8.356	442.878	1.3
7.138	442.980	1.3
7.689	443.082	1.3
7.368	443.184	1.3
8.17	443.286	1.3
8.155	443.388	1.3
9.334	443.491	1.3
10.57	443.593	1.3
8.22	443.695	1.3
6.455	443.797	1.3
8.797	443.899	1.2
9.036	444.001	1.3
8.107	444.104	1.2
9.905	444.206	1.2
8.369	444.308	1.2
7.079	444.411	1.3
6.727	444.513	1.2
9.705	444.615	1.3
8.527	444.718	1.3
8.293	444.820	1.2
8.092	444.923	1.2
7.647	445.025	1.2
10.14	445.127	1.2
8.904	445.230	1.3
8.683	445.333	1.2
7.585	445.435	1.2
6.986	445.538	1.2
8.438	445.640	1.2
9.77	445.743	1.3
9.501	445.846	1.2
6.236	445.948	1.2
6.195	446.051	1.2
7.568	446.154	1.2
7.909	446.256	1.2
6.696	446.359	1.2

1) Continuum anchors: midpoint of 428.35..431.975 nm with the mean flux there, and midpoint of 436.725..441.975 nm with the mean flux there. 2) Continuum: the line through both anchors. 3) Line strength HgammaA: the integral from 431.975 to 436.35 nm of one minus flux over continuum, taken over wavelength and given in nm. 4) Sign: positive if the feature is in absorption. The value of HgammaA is 0.189 nm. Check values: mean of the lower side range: 7.26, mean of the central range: 7.42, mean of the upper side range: 8.4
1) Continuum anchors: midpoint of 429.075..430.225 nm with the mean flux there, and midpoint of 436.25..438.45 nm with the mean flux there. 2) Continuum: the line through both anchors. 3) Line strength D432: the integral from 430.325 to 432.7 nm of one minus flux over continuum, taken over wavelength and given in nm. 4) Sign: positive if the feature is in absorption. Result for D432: -0.04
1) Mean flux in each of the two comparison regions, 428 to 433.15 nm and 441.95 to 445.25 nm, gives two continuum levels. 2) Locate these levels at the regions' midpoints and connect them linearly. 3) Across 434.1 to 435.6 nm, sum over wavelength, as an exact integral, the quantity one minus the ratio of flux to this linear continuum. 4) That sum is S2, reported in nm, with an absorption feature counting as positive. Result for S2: 0.20 nm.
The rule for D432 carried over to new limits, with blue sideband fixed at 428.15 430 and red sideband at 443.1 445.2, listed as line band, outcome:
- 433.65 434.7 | 0.06 nm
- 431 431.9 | -0.11 nm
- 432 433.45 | -0.02 nm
